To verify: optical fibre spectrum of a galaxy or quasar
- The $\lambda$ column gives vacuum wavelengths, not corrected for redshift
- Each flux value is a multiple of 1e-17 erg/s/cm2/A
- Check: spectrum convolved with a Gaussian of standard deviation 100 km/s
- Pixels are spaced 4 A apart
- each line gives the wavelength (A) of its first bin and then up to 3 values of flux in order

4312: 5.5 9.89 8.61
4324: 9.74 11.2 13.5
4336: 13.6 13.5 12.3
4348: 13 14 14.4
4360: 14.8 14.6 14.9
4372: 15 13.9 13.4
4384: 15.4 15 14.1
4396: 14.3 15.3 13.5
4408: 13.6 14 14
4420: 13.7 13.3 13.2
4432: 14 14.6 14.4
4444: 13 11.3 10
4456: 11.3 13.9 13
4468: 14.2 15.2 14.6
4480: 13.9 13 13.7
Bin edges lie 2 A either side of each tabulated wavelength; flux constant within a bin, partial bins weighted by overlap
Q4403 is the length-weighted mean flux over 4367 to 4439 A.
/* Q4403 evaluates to 14.2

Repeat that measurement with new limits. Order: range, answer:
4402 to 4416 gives 13.7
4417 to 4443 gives 13.8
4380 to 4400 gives 14.6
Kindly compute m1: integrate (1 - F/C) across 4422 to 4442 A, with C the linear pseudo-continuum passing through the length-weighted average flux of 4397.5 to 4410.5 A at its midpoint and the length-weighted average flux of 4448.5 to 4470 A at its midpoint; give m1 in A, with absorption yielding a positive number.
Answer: -1.0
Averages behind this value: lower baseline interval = 14.1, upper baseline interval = 12.4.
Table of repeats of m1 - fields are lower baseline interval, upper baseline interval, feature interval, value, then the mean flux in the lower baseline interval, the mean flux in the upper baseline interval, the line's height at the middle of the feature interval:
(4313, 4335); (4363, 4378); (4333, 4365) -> -2.68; 10.5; 14.6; 12.7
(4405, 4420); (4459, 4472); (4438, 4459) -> 2.71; 13.8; 13.9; 13.9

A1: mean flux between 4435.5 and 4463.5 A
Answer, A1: 12.6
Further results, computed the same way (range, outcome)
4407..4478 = 13.4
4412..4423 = 13.8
